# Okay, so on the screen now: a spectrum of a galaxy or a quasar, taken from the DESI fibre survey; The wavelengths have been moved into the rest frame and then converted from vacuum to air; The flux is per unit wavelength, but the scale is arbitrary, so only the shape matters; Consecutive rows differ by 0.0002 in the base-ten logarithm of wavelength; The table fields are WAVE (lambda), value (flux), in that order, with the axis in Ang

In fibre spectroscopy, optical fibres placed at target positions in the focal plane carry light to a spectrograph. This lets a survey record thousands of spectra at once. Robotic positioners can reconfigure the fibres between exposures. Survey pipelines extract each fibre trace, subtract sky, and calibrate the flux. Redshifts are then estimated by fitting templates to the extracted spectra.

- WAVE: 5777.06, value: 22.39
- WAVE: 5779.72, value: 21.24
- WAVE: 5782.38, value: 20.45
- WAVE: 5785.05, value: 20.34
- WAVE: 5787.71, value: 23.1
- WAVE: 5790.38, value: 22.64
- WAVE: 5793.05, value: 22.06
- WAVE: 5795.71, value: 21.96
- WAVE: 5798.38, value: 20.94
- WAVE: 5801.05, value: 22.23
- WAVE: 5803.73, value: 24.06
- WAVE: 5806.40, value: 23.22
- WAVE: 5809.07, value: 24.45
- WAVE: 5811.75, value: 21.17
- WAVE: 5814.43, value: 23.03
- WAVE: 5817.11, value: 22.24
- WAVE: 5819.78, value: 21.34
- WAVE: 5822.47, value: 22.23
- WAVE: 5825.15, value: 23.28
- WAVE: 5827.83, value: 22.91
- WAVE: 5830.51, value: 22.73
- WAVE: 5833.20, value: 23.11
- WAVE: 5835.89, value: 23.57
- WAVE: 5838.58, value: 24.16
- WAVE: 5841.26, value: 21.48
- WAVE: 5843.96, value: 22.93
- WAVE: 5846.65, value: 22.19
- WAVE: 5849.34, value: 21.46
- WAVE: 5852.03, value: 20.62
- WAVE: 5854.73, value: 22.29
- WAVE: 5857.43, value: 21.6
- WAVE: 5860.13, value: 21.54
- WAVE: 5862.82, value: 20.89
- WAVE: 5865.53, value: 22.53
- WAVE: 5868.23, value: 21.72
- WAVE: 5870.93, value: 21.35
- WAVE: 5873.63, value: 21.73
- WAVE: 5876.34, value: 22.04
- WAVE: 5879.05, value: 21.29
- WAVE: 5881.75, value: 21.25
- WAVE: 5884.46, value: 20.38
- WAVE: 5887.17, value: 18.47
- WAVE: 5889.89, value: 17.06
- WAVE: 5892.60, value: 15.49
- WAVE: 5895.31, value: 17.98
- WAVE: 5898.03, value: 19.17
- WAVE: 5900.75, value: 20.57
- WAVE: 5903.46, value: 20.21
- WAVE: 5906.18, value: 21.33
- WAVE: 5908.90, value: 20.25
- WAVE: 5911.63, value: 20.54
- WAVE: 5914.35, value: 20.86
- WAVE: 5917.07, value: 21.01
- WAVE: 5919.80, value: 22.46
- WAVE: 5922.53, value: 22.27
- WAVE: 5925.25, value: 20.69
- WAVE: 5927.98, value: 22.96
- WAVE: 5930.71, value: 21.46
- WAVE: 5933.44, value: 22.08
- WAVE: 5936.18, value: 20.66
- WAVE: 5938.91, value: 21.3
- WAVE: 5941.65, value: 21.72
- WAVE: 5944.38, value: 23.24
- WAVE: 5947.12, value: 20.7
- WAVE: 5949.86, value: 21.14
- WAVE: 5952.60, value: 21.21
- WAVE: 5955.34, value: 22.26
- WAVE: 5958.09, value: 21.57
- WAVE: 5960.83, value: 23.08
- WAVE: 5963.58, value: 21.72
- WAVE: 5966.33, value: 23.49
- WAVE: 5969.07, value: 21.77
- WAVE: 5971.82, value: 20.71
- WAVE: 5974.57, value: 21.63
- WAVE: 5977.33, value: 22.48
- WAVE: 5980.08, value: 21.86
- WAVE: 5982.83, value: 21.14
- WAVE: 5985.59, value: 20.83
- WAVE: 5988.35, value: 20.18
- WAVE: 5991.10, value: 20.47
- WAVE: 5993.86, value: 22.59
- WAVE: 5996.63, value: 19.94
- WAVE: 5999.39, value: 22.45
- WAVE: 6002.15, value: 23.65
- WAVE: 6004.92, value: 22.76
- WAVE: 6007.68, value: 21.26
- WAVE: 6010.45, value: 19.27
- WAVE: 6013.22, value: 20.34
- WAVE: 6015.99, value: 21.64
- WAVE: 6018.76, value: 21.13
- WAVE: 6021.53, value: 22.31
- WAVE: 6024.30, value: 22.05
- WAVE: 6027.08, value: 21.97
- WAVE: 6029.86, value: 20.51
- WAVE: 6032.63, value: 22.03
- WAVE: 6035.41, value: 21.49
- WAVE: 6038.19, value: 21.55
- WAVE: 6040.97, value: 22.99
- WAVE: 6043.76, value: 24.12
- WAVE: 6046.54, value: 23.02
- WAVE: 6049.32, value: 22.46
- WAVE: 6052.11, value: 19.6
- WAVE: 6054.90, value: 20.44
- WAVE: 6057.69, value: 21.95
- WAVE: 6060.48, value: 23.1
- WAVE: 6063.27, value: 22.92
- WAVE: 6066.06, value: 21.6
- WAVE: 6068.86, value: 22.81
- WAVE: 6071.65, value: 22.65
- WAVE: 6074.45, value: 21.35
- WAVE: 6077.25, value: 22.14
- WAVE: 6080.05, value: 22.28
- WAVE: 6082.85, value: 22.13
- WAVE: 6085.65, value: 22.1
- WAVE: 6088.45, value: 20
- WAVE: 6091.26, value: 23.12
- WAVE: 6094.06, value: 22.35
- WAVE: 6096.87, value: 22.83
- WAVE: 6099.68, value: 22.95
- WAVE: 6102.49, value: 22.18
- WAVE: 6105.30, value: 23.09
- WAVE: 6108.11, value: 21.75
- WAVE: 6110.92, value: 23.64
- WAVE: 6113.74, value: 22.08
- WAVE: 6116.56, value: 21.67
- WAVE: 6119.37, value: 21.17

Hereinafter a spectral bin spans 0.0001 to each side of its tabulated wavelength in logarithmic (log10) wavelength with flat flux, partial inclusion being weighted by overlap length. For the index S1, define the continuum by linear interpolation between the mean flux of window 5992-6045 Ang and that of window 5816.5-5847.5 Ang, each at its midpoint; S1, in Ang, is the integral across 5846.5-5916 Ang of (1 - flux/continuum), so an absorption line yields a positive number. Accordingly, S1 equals 5.93 Ang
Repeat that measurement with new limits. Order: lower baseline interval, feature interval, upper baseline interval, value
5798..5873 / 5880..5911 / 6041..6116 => 4.1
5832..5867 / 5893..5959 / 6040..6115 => 3.4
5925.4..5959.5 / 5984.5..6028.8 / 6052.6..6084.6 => 0.9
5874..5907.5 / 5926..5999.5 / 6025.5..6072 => -3.1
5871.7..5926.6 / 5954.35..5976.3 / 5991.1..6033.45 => -1.1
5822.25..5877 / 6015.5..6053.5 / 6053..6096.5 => 0.3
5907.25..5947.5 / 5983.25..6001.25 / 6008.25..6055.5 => 0.3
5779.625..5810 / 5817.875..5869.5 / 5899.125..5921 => -1.4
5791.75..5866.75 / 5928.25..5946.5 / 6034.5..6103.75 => 0.4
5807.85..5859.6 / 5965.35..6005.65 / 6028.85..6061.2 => 0.7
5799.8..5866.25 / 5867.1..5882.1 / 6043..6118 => 0.6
